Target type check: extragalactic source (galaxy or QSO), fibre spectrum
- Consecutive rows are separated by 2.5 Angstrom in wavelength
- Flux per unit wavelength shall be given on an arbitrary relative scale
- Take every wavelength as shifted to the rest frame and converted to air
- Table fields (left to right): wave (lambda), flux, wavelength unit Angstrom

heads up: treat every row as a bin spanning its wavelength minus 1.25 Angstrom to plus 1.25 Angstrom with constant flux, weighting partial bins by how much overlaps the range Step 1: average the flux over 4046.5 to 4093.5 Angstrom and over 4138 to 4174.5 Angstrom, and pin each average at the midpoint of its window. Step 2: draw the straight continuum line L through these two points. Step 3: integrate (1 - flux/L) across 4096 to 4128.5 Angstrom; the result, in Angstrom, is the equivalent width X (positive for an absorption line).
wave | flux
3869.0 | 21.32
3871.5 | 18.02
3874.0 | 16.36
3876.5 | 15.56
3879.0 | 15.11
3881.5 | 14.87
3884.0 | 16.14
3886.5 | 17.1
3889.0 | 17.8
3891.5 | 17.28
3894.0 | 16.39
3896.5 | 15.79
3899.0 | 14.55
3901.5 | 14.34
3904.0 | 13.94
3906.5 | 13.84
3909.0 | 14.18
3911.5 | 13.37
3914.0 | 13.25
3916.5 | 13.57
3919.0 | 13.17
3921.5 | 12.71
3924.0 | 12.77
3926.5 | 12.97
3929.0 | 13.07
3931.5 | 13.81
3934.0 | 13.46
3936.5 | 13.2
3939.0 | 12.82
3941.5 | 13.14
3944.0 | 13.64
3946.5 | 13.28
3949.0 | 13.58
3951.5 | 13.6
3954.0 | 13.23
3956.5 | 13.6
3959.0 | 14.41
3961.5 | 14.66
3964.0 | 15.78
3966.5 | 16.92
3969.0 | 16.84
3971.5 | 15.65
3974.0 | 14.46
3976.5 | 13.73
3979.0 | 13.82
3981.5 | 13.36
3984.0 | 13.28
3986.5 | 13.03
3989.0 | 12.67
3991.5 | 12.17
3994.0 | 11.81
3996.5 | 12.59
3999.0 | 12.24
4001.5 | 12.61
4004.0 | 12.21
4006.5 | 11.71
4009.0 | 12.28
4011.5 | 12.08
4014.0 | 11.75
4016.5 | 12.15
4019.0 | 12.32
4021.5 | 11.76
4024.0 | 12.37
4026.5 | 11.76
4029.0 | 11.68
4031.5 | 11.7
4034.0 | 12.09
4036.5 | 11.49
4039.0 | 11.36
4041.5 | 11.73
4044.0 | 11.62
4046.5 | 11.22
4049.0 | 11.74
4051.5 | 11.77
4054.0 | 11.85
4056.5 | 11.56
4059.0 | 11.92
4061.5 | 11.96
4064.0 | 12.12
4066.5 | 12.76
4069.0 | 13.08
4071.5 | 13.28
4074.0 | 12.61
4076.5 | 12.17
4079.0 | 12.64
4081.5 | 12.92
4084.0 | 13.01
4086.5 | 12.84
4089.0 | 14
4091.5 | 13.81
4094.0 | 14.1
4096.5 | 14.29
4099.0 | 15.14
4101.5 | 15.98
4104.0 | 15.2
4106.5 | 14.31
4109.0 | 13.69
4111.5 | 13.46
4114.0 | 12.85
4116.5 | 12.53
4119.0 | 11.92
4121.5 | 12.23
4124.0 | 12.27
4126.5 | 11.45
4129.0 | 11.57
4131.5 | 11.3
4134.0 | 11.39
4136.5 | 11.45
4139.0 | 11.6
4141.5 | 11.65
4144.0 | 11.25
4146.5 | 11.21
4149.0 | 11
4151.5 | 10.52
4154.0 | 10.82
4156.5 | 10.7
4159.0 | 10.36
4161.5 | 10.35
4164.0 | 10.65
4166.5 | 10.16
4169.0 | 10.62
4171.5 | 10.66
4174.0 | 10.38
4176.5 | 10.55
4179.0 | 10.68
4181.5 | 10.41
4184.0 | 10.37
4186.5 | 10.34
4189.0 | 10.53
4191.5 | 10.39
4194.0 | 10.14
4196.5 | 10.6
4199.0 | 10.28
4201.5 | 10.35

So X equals -4.8 Angstrom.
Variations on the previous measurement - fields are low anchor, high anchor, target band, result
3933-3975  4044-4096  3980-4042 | 5.8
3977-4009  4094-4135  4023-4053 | 2.6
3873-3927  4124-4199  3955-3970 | -1.6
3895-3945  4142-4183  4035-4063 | 0.9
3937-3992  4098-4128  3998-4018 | 2.4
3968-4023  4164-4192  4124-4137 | -0.5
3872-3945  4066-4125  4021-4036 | 2.1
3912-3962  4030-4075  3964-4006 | -2.6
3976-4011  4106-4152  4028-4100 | -1.2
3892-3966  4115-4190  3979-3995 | 0.4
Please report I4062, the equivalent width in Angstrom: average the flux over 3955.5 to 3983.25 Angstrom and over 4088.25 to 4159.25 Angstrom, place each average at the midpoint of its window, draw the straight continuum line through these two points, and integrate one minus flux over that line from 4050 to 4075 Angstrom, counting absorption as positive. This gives 2.1 Angstrom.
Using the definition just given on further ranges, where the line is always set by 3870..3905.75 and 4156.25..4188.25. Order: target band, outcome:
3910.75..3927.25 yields 2.41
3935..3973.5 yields 0.96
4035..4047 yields 1.37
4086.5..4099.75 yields -2.33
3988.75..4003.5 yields 1.65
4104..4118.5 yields -2.24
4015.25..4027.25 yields 1.16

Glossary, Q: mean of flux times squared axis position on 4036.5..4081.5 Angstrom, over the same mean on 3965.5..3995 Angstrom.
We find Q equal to 0.9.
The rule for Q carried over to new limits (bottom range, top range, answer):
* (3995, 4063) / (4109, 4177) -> 1.01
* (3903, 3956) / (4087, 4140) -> 1.07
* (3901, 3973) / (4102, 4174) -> 0.93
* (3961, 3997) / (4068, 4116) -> 1.03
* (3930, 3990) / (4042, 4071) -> 0.90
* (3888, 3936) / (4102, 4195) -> 0.90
